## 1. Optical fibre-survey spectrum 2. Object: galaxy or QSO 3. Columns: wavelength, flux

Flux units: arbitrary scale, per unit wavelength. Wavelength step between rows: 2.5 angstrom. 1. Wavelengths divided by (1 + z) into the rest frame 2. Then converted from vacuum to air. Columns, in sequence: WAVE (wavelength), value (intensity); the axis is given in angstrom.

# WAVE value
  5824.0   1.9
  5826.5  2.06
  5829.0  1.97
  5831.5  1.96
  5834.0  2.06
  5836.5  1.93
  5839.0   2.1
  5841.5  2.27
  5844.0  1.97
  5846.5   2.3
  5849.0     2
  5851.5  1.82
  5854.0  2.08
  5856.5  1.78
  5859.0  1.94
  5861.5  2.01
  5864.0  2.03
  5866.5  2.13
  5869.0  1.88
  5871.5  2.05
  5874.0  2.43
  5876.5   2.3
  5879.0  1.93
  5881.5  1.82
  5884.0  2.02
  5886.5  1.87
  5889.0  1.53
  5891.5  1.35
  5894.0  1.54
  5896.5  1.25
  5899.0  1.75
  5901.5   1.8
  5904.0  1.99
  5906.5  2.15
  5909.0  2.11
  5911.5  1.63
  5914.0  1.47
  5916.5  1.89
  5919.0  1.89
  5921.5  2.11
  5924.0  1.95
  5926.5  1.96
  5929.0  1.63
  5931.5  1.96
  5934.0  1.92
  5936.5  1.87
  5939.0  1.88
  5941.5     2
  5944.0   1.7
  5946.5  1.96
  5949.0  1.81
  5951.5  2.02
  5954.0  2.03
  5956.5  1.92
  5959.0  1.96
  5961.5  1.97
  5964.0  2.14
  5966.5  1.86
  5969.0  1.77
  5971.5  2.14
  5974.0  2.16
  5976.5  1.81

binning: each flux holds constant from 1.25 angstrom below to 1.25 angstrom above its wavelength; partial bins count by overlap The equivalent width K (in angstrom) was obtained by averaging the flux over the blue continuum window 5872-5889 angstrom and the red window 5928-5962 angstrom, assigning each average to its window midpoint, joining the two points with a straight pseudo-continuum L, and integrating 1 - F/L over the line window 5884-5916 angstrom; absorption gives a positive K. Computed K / 4.3 angstrom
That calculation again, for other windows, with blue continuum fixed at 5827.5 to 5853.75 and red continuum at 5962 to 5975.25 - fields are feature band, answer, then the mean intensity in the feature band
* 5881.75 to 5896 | 2.65 angstrom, 1.65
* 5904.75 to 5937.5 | 2.15 angstrom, 1.89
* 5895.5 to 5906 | 1.48 angstrom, 1.74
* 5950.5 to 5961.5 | 0.19 angstrom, 1.98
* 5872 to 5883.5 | -0.44 angstrom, 2.11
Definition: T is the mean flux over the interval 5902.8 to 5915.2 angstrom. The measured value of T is 1.87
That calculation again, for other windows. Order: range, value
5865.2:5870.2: 2.01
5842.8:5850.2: 2.09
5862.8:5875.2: 2.1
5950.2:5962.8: 1.98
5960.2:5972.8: 1.98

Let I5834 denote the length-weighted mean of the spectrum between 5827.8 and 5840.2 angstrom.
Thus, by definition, 2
